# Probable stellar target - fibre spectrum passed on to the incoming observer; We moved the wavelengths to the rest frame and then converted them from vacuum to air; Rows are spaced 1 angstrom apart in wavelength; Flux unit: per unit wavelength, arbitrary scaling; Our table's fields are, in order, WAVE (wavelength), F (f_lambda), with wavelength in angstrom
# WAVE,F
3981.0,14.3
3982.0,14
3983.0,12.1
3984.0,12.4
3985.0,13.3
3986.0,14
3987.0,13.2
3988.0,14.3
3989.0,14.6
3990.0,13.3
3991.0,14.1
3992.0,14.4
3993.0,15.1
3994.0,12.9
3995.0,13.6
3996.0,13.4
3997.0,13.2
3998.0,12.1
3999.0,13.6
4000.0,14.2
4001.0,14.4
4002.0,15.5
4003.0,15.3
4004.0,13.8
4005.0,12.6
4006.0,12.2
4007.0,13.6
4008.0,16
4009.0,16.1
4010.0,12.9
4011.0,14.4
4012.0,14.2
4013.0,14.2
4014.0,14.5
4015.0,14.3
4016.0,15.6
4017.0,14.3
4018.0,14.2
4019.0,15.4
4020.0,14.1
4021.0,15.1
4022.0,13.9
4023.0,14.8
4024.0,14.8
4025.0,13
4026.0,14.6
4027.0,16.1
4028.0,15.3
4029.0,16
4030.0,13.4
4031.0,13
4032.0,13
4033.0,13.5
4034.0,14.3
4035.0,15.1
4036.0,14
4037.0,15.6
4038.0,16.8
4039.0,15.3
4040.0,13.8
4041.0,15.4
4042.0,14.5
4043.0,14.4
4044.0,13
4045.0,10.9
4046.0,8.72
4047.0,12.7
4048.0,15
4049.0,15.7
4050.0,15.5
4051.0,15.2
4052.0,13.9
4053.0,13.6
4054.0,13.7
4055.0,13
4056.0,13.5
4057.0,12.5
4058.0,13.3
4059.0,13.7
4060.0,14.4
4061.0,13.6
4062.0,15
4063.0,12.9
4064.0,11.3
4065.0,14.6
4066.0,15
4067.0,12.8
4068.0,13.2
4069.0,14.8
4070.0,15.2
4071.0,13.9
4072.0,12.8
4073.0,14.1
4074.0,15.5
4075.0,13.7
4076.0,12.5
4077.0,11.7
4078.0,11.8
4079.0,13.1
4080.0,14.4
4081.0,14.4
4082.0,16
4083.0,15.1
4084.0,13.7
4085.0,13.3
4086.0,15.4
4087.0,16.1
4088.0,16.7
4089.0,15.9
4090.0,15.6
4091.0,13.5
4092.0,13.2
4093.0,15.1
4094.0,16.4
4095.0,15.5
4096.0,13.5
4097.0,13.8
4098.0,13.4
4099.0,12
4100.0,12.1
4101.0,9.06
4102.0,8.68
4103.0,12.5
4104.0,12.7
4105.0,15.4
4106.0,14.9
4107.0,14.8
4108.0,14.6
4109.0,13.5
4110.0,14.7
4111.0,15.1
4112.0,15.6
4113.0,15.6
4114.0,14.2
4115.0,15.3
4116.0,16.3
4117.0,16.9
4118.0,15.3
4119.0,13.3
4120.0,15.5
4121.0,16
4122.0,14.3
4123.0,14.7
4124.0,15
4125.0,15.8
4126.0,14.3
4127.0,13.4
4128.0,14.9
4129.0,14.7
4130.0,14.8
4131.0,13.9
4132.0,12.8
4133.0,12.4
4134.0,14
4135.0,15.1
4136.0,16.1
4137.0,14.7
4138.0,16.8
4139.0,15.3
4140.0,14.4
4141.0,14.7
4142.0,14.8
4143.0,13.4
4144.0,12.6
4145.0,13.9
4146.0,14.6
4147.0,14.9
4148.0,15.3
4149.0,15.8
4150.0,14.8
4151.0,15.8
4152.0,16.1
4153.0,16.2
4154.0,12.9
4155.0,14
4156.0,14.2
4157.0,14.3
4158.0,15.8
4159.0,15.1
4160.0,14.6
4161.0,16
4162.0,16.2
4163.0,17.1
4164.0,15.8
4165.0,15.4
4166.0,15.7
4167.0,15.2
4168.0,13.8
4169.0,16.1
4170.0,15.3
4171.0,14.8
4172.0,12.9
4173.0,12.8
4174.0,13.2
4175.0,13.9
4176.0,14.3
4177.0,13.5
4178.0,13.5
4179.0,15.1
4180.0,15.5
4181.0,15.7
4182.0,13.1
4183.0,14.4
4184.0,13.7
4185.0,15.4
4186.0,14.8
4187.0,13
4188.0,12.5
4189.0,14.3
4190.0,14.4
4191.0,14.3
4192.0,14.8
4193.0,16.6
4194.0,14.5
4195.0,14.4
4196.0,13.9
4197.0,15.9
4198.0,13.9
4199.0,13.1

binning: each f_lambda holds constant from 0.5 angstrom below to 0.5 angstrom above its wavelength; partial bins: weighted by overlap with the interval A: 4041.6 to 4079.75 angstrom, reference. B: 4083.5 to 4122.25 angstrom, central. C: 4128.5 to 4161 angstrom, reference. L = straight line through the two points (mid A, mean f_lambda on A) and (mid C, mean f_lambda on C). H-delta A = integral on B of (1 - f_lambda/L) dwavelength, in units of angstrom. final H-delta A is -0.6 angstrom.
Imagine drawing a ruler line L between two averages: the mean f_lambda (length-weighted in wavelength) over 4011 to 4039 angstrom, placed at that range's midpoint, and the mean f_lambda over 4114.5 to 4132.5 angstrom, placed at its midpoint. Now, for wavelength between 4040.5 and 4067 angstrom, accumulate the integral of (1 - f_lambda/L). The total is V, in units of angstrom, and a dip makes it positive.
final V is 1.8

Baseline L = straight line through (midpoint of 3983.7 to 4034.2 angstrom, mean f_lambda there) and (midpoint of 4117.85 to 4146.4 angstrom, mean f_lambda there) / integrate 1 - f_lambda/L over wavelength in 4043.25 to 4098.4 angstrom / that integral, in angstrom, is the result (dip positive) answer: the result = 1.5 angstrom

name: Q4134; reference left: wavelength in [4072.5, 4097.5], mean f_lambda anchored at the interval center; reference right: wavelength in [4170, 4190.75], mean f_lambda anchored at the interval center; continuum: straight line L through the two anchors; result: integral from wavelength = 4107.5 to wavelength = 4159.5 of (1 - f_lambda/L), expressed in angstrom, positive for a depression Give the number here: -2.0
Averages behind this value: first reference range 14.4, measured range 14.8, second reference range 14.1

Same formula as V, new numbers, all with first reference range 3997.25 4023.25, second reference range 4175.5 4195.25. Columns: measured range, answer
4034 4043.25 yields -0.4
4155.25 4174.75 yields -0.8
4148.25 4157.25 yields -0.4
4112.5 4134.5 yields -0.5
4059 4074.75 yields 0.4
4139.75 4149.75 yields -0.1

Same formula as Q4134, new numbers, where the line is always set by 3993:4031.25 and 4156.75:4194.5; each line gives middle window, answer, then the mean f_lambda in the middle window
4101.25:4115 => 0.5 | 14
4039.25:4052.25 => 0.5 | 13.8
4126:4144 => 0.2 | 14.4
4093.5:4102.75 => 1.1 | 12.7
